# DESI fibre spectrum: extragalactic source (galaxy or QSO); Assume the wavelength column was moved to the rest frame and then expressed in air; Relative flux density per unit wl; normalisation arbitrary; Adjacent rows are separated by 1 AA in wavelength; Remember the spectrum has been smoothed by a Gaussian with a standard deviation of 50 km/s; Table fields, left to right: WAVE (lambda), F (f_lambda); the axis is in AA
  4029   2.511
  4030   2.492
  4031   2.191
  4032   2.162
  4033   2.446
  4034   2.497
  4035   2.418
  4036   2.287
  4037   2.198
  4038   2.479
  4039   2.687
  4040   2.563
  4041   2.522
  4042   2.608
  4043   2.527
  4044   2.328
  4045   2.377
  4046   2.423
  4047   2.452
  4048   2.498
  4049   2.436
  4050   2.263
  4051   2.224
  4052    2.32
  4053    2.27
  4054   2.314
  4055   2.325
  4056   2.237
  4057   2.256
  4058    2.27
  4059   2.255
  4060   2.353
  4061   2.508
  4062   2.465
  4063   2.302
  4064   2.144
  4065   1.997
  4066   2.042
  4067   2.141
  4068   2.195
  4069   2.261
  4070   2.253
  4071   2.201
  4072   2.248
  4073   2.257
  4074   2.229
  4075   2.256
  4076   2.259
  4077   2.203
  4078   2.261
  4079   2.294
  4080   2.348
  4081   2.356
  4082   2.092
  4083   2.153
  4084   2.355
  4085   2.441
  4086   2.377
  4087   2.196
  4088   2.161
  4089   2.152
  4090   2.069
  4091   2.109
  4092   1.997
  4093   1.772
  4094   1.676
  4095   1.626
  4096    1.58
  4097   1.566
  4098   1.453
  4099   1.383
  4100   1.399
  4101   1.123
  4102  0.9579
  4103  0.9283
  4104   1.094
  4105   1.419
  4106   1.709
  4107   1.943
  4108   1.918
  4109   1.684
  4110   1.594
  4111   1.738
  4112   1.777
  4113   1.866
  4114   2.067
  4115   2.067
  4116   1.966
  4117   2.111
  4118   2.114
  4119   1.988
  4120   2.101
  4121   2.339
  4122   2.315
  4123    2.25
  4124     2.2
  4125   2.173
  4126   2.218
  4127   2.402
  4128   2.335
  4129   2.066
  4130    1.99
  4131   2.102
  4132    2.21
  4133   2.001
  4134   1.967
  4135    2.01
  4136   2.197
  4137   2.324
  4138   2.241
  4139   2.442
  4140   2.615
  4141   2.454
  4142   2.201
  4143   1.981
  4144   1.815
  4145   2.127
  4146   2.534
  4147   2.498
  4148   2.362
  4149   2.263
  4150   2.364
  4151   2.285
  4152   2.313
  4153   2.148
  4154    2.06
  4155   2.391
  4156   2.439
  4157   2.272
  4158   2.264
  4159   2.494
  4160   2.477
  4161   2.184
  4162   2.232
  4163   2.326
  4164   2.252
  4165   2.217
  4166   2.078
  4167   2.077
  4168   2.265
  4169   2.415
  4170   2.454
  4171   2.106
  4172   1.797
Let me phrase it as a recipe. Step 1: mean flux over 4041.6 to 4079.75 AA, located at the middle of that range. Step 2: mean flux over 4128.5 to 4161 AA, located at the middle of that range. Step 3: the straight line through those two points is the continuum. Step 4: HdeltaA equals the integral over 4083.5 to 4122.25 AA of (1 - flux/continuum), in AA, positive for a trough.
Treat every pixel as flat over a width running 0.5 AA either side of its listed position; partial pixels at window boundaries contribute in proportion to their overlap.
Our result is 7.7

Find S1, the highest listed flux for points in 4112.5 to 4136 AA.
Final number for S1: 2.402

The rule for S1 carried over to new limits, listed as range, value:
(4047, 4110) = 2.508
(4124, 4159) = 2.615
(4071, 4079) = 2.294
